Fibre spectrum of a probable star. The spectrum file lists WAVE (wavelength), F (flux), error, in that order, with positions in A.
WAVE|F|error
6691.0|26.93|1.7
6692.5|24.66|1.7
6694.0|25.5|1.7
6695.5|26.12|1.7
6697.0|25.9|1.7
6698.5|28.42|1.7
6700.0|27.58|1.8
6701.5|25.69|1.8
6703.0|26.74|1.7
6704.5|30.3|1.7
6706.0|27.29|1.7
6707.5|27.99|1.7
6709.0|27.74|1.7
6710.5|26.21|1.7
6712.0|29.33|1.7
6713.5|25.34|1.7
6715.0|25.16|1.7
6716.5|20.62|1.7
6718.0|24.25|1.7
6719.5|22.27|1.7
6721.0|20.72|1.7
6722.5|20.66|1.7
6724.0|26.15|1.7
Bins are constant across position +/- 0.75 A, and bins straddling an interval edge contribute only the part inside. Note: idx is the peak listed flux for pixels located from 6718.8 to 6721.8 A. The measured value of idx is 22.27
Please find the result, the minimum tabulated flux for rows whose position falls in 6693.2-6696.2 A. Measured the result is 25.5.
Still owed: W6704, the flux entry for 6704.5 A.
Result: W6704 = 30.3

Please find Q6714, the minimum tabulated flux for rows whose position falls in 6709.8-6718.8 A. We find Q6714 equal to 20.62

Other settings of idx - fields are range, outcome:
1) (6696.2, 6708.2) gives 30.3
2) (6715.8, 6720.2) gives 24.25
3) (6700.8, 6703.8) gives 26.74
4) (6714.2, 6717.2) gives 25.16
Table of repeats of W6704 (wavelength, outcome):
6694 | 25.5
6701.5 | 25.69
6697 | 25.9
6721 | 20.72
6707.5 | 27.99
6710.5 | 26.21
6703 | 26.74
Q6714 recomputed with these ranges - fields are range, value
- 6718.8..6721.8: 20.72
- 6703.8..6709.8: 27.29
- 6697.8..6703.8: 25.69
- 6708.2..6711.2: 26.21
